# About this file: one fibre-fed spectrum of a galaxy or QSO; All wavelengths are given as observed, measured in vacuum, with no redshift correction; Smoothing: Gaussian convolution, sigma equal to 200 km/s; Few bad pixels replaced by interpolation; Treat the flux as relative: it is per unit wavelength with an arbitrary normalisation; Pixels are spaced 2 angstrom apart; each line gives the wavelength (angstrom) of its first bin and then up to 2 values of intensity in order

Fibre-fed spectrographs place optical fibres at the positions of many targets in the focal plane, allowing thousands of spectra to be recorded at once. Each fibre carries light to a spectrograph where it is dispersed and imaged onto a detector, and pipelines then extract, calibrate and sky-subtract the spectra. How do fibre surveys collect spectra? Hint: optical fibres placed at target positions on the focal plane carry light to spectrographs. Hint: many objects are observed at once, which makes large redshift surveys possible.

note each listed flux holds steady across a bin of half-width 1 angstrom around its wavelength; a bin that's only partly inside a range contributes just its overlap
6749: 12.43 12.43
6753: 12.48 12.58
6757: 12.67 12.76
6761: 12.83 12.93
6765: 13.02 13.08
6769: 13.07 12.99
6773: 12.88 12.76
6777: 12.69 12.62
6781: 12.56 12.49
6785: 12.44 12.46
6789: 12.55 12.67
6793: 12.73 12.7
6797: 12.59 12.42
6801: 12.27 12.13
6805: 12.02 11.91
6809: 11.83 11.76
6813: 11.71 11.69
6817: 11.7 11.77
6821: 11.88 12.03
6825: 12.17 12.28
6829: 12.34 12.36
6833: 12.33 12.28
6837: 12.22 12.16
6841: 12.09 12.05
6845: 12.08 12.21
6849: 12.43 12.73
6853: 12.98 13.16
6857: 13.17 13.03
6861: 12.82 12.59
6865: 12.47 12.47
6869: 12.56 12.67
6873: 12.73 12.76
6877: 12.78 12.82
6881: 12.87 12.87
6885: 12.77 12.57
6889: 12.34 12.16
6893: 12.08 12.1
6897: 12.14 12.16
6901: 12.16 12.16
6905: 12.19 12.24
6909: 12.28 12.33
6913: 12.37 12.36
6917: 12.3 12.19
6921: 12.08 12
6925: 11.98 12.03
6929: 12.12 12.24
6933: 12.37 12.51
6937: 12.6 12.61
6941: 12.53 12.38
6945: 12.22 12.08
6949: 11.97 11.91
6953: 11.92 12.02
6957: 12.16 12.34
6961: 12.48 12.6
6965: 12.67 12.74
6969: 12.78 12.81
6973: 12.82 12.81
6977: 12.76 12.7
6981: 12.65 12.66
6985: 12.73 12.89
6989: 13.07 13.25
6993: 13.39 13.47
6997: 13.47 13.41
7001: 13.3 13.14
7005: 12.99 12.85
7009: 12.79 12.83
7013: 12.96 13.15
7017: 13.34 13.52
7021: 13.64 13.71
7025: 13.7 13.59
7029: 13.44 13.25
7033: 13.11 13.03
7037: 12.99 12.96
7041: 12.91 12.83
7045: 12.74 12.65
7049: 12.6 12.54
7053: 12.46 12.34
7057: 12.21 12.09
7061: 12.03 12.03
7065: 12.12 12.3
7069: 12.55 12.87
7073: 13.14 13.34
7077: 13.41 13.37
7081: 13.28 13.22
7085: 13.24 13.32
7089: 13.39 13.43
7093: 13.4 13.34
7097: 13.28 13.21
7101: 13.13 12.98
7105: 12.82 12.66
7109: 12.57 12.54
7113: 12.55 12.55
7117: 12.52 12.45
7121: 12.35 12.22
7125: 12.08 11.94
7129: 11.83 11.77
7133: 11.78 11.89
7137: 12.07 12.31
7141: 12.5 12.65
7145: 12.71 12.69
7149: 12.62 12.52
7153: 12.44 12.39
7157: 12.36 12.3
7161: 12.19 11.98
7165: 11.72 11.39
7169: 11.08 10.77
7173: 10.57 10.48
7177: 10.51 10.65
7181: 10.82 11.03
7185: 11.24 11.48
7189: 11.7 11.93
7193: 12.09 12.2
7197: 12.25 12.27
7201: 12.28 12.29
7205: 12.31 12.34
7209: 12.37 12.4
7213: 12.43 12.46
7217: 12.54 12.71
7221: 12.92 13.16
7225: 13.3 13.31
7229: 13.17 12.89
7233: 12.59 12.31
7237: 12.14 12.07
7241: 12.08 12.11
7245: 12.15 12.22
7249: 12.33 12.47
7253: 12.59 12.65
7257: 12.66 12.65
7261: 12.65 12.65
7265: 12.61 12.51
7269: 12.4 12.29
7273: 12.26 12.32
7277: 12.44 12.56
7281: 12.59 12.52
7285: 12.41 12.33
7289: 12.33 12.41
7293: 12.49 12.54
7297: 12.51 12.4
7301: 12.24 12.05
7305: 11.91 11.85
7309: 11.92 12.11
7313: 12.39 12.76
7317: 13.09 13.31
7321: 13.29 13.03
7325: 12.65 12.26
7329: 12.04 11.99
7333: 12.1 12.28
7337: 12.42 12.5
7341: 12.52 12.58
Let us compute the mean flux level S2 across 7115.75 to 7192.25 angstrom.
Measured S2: 11.8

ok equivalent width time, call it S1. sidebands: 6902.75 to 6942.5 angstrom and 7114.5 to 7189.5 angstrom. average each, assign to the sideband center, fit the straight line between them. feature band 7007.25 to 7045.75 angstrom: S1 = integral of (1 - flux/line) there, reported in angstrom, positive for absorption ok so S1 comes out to -3.5 angstrom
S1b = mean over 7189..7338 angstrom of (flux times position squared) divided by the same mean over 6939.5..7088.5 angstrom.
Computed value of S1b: 1.0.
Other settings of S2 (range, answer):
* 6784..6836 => 12.2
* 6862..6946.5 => 12.4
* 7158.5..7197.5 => 11.4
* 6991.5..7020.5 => 13.2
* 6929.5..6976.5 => 12.4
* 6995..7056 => 13.1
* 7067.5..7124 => 13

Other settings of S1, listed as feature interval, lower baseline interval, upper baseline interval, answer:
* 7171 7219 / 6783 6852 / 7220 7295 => 2.8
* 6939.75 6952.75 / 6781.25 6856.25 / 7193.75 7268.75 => 0.2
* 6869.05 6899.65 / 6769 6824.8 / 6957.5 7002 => 0.2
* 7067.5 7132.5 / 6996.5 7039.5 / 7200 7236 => 0.9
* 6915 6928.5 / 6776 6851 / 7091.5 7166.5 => 0.2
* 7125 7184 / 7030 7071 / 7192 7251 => 3.4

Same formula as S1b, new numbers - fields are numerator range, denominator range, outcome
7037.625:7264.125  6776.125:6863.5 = 1.10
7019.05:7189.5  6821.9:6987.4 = 1.06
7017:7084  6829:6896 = 1.09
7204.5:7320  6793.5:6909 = 1.14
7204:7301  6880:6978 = 1.11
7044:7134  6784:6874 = 1.11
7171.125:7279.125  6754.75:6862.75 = 1.10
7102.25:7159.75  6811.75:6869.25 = 1.09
